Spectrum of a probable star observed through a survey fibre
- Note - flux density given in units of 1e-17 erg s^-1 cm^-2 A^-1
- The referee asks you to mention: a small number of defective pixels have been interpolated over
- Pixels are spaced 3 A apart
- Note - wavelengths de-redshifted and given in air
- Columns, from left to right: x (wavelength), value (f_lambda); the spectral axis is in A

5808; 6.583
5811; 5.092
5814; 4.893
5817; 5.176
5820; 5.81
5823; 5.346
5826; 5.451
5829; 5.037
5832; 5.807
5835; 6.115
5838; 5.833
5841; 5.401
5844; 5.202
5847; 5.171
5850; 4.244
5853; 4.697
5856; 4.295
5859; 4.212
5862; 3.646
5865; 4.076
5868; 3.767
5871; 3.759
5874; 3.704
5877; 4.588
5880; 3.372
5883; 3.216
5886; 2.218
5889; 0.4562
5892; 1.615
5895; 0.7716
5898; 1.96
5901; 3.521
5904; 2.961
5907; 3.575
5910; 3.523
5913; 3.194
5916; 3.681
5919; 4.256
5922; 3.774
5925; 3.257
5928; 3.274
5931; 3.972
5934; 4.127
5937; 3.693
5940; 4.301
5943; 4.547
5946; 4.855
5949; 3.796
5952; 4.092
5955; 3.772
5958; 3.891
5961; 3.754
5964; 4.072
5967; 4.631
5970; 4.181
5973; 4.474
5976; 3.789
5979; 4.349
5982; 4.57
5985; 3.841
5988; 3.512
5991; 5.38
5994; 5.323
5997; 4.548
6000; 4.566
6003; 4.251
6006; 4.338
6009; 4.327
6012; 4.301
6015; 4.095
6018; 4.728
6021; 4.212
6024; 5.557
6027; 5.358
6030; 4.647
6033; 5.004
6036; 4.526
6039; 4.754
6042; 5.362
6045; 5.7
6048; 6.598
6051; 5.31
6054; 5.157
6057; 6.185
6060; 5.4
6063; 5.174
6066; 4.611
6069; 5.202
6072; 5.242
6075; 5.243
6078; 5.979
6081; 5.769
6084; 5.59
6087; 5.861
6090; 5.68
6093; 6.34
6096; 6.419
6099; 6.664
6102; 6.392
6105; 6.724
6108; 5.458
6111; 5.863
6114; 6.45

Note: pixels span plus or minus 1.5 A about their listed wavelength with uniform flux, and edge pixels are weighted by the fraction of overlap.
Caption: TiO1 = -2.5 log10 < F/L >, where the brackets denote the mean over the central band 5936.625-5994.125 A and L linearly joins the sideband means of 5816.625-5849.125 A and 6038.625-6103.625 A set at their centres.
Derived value 0.30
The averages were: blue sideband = 5.47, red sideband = 5.68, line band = 4.23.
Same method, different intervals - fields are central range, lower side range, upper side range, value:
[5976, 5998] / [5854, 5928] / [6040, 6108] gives 0.02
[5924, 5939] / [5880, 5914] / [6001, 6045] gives -0.19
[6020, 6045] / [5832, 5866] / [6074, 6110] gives 0.15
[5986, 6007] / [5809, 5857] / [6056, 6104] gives 0.22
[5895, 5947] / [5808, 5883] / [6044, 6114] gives 0.39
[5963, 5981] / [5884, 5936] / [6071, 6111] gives -0.07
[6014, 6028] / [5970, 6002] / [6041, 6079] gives 0.03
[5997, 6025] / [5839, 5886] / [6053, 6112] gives 0.17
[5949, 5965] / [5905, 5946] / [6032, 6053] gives 0.09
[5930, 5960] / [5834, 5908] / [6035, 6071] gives 0.06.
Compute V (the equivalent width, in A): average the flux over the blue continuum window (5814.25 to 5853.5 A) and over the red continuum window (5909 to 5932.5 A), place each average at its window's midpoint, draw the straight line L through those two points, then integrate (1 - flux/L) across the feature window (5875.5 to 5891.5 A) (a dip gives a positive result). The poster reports 6.18 A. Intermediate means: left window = 5.33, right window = 3.62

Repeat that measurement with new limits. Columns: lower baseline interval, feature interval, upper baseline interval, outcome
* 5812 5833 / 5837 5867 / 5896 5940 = 0.9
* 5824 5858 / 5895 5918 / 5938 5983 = 7.8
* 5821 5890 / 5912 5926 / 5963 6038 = 2.4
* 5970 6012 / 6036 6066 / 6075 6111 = -0.4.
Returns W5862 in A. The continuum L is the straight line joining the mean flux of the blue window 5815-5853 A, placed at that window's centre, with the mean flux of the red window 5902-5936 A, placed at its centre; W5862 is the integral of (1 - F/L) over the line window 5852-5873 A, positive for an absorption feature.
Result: 3.2 A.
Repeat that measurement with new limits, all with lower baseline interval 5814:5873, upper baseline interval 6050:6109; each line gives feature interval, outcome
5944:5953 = 1.69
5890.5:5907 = 9.06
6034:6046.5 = 1.13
